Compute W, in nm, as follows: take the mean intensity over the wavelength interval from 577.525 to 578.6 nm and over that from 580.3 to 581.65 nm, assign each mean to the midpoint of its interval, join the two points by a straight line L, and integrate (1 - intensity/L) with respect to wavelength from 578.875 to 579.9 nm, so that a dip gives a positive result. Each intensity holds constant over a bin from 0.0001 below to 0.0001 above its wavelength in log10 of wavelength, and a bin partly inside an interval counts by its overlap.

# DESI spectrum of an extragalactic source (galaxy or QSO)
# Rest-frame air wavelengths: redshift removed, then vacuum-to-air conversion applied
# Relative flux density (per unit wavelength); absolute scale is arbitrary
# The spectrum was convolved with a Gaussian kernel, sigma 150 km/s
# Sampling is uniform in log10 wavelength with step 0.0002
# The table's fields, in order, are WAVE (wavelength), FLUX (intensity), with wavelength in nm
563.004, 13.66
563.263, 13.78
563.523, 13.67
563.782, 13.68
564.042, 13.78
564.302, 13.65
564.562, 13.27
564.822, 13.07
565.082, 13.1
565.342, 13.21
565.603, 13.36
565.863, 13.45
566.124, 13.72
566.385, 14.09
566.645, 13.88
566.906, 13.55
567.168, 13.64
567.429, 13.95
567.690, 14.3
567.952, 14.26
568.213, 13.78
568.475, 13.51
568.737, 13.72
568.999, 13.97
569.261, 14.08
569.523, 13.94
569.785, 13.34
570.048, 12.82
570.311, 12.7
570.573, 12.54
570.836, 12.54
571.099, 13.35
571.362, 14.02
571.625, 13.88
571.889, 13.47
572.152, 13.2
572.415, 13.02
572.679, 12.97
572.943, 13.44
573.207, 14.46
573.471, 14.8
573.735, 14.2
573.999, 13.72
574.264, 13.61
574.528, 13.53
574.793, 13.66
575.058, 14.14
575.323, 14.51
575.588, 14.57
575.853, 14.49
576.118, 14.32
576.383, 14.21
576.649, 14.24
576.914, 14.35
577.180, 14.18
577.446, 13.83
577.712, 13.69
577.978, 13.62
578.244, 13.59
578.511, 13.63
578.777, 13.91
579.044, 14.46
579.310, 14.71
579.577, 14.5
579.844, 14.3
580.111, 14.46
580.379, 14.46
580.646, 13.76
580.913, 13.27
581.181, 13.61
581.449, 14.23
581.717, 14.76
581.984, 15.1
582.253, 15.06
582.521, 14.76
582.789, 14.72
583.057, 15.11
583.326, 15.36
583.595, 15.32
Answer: -0.05 nm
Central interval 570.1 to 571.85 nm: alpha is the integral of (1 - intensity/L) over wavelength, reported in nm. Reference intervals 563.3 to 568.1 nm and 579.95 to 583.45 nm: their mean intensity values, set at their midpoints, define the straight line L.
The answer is 0.10 nm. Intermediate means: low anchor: 13.6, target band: 13.2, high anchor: 14.5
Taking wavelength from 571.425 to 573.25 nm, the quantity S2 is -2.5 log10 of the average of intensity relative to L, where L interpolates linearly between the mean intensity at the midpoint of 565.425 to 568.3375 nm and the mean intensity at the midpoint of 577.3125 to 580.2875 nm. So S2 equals 0.037 mag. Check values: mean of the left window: 13.8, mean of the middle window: 13.5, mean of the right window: 14.1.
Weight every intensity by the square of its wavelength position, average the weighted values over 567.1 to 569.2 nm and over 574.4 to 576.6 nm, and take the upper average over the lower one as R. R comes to 1.05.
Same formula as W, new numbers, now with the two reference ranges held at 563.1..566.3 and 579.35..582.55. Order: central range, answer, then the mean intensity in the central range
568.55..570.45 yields 0.03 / 13.5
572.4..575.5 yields 0.02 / 13.9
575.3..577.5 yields -0.03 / 14.3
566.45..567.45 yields -0.01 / 13.8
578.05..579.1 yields 0.03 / 13.8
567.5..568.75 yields -0.02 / 13.9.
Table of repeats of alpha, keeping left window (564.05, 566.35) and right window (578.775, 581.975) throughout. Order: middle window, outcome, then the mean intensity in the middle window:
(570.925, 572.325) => 0.02 nm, 13.5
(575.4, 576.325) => -0.03 nm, 14.5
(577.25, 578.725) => 0.04 nm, 13.7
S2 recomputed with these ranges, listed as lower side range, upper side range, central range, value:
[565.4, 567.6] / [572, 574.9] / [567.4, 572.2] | 0.01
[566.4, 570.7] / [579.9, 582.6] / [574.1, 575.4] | 0.01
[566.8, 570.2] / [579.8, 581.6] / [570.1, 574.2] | 0.03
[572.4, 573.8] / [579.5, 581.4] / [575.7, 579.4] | -0.01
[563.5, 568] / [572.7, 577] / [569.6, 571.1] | 0.08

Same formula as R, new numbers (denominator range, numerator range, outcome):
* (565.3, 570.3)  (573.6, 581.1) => 1.06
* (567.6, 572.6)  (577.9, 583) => 1.10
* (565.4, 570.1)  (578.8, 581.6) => 1.08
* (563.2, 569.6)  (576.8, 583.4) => 1.09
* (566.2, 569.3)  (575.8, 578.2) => 1.05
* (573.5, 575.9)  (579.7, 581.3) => 1.01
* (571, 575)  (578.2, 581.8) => 1.06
